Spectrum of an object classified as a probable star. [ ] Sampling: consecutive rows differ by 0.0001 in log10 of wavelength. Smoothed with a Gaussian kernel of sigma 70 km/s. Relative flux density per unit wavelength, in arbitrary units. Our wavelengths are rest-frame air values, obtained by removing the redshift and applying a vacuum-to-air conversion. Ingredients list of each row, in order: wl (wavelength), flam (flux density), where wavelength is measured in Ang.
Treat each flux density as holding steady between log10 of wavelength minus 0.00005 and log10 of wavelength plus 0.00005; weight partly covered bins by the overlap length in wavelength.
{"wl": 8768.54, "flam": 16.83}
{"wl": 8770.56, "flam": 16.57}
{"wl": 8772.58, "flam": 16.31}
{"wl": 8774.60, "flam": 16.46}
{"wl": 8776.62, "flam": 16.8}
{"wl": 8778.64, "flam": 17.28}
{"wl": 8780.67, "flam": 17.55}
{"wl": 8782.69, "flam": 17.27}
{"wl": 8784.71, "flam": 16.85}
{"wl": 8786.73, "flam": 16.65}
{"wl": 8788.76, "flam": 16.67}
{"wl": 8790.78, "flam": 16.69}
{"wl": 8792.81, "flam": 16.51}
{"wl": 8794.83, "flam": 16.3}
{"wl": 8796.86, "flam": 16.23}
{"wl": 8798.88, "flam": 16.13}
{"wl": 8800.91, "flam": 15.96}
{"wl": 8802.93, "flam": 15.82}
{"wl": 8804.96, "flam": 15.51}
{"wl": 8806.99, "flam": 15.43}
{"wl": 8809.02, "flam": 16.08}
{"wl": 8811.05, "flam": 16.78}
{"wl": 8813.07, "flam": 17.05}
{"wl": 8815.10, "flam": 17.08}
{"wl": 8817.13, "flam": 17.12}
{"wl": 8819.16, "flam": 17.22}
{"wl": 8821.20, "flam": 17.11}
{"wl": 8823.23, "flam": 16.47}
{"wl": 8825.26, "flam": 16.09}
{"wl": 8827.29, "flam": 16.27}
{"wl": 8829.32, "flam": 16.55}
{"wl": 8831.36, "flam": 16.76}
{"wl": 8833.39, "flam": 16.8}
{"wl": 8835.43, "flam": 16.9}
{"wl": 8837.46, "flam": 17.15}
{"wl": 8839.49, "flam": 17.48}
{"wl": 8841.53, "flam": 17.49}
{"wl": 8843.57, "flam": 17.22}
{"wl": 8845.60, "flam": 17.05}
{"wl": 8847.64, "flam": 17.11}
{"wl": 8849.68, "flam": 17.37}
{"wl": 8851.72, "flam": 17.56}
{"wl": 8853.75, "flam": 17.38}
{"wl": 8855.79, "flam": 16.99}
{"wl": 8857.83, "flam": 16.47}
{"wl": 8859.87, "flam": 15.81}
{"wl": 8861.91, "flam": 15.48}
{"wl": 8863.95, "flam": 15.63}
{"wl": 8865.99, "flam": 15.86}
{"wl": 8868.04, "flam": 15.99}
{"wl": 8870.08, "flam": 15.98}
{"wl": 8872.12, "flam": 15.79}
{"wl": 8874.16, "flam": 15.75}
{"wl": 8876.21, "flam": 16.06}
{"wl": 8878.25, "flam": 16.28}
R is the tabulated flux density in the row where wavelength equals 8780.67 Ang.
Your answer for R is 17.55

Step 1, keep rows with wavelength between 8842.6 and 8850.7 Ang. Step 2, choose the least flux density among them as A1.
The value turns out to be 17.05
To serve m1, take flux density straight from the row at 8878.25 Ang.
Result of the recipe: 16.28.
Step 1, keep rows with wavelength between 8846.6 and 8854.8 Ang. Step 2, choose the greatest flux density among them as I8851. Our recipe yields 17.56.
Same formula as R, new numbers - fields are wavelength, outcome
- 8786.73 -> 16.65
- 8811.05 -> 16.78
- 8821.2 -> 17.11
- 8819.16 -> 17.22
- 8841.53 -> 17.49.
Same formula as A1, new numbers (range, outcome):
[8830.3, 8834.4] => 16.76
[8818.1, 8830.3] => 16.09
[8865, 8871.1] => 15.86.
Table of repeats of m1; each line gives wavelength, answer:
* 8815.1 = 17.08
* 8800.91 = 15.96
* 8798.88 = 16.13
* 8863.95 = 15.63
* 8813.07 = 17.05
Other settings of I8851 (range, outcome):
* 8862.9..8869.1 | 15.99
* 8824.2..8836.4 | 16.9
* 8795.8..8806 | 16.23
